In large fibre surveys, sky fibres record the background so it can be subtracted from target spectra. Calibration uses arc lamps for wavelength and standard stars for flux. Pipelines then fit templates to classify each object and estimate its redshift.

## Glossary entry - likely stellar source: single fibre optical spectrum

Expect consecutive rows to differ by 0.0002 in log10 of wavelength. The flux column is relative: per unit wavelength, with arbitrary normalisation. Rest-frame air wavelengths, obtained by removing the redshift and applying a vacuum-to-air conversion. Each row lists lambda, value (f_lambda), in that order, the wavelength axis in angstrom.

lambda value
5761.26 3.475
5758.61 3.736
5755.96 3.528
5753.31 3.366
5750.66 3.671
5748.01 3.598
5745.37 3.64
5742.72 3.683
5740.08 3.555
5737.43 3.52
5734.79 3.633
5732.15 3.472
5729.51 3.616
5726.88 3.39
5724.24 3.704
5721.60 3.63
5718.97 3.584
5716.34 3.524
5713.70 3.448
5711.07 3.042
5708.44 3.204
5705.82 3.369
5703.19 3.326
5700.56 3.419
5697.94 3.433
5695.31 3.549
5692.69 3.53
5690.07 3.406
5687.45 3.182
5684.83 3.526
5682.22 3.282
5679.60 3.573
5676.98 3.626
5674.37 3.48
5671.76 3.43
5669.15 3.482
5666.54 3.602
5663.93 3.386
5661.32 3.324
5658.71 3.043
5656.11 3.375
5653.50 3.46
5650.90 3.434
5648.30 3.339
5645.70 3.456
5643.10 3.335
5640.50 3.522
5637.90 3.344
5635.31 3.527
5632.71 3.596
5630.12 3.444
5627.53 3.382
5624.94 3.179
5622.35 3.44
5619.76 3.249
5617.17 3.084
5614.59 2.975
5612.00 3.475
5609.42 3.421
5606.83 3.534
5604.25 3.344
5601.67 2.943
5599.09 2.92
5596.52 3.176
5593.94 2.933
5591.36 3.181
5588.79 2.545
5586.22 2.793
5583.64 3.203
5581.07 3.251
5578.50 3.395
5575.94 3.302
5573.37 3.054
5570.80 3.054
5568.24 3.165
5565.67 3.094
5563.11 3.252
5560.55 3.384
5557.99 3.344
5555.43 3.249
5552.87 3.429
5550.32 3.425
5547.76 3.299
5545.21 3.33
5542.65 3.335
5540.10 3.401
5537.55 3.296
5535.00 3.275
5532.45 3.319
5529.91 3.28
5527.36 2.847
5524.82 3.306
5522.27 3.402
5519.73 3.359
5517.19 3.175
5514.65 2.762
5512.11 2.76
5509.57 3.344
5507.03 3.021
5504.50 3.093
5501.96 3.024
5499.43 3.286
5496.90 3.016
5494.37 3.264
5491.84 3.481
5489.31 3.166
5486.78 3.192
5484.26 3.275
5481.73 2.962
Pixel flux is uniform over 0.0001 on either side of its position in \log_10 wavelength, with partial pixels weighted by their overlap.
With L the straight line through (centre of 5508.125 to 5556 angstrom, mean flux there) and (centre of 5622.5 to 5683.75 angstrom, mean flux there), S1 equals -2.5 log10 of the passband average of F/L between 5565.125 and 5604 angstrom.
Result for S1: 0.08 mag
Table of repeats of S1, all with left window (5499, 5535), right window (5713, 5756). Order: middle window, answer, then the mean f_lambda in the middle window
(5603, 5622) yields 0.01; 3.3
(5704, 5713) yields 0.09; 3.23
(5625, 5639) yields -0.02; 3.44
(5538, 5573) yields -0.02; 3.28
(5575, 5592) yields 0.06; 3.09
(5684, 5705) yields 0.02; 3.42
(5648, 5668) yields 0.01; 3.37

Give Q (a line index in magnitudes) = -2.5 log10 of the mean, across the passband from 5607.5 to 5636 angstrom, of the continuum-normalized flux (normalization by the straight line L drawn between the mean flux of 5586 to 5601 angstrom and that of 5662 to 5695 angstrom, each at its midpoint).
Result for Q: -0.08 mag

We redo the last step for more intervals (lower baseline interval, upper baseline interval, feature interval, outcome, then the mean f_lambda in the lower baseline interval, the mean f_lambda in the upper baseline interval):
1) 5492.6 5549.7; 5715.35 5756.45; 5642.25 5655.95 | 0.005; 3.2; 3.57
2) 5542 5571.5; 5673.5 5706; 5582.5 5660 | 0.034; 3.28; 3.44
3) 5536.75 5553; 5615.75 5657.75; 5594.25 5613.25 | 0.043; 3.36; 3.38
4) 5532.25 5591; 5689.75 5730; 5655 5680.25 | -0.015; 3.22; 3.45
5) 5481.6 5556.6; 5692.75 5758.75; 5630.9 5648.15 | -0.023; 3.22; 3.5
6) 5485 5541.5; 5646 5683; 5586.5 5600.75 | 0.129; 3.19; 3.42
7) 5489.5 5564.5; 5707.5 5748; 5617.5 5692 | 0.002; 3.23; 3.52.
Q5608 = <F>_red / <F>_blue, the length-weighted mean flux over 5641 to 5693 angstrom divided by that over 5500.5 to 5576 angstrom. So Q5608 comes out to 1.1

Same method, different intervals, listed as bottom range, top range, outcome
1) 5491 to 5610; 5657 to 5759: 1.09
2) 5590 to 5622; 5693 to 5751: 1.10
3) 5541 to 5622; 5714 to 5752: 1.12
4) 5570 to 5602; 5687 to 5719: 1.11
